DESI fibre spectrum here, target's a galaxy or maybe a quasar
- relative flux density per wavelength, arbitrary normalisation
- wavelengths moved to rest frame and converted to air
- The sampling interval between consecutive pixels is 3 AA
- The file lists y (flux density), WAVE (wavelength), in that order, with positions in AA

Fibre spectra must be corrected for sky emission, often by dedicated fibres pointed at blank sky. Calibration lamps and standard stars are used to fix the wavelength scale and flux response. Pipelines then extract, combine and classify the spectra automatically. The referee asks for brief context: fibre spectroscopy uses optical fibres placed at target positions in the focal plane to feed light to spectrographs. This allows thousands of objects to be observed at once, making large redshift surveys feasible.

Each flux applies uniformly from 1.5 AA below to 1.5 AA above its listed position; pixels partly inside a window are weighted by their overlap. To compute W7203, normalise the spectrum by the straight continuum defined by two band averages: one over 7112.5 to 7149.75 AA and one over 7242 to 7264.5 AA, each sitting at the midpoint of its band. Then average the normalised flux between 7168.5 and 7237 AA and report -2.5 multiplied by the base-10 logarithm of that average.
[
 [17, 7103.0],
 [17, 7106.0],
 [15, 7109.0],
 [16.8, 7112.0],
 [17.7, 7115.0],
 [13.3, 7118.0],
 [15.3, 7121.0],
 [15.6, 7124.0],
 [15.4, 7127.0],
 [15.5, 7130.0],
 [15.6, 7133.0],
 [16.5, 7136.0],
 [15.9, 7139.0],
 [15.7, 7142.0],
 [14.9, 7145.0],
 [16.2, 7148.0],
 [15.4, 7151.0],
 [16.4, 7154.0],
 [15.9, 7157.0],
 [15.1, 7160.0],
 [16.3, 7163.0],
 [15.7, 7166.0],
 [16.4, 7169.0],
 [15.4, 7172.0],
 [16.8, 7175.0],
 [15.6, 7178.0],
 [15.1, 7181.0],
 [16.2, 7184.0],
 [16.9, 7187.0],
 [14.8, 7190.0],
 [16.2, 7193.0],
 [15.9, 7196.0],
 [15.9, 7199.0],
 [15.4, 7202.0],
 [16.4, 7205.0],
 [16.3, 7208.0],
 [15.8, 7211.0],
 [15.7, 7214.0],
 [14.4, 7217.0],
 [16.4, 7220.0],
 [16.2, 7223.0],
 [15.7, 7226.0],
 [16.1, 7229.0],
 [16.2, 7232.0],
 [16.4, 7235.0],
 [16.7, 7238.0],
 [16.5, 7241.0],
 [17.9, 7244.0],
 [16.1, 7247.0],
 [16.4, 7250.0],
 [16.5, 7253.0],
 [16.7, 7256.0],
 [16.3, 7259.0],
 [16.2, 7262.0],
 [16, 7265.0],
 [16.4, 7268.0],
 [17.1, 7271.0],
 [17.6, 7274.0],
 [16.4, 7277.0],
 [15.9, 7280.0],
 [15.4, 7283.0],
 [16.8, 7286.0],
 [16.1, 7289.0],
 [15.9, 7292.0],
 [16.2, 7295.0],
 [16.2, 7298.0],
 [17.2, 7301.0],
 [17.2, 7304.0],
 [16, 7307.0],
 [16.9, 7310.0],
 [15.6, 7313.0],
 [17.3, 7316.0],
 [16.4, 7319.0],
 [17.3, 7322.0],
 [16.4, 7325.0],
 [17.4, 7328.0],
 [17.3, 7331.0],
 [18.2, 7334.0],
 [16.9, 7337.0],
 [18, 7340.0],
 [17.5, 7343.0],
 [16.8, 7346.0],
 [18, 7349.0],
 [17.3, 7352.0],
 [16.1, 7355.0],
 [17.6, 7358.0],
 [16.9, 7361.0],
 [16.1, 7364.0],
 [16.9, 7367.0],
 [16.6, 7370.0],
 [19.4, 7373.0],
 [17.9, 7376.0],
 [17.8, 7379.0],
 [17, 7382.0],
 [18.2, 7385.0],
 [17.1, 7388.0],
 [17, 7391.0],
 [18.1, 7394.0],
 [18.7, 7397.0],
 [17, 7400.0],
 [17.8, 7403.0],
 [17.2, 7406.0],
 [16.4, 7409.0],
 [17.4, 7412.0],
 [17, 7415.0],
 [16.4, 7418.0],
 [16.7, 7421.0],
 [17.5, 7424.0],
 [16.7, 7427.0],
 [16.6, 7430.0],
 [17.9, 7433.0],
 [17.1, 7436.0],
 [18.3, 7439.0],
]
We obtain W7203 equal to 0.02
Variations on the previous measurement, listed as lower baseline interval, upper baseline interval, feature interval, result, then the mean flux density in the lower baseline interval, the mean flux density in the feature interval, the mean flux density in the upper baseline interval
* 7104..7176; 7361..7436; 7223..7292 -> 0.01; 15.8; 16.4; 17.3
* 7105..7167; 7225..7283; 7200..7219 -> 0.03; 15.8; 15.7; 16.5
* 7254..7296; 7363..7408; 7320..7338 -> -0.02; 16.4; 17.2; 17.5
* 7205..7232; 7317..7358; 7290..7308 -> 0.02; 15.9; 16.5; 17.2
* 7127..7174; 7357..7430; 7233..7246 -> -0.03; 15.8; 16.8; 17.3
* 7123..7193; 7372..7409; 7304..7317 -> 0.03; 15.8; 16.5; 17.7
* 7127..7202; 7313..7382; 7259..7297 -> 0.02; 15.8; 16.3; 17.2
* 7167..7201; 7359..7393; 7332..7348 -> -0.02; 15.9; 17.5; 17.4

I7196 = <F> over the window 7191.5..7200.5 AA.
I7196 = 16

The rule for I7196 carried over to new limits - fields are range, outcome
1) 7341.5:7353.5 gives 17.4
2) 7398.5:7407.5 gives 17.3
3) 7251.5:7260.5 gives 16.5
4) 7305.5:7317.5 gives 16.4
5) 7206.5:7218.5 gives 15.5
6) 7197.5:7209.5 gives 16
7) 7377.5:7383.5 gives 17.4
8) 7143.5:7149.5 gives 15.5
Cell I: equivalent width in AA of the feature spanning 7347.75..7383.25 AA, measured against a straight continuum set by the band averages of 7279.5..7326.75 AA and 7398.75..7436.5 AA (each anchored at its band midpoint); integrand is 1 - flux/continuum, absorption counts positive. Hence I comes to -1.1 AA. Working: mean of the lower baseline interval 16.4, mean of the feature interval 17.3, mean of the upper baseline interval 17.1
